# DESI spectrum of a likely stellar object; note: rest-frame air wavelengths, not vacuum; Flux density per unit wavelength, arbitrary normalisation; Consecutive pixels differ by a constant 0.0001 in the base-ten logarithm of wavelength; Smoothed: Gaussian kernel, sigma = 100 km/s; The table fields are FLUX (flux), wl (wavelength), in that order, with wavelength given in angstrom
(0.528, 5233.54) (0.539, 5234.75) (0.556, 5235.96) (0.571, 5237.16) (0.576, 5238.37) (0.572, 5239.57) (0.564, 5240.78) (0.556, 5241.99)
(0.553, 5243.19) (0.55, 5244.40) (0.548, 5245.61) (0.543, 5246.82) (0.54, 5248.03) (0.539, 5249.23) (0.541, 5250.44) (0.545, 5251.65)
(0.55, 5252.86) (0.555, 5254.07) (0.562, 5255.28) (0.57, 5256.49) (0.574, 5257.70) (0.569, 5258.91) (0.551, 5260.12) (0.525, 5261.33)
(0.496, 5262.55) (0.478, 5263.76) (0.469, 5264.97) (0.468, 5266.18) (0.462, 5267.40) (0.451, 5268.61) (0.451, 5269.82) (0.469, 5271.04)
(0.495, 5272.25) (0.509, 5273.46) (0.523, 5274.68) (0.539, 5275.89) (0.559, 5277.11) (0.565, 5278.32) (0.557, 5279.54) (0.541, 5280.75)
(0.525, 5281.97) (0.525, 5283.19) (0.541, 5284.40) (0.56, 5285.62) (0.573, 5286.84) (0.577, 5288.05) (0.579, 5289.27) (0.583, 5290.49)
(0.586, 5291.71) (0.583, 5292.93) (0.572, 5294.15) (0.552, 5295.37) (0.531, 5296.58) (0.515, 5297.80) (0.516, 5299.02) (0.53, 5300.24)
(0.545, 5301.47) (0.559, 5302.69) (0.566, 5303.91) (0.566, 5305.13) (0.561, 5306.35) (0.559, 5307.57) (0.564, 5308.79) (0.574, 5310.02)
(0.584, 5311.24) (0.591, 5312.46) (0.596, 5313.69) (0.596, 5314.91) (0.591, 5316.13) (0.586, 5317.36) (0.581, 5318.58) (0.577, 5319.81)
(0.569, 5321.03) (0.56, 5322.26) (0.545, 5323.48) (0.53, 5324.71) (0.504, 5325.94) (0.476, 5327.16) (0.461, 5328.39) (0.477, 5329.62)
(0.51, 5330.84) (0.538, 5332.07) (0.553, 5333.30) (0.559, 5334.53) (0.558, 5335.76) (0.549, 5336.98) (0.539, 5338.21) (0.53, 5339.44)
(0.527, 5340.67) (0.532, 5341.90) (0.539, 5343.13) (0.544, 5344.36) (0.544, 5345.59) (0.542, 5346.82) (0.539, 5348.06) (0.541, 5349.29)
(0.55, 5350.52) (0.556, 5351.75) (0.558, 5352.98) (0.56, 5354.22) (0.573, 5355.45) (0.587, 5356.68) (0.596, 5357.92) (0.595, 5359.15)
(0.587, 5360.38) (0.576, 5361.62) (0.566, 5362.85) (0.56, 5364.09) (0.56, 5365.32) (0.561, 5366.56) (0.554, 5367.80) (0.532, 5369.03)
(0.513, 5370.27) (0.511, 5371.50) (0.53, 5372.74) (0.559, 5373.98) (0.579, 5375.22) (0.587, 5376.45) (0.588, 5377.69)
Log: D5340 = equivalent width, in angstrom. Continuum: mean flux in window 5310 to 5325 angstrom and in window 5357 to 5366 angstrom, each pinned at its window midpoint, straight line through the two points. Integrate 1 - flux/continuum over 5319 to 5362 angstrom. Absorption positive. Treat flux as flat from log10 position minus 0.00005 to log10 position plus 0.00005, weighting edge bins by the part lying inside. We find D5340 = 2.4 angstrom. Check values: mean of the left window 0.576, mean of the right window 0.577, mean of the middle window 0.545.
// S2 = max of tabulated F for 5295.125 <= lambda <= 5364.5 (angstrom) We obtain 0.596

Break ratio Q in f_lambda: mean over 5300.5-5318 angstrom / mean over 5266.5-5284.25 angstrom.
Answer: 1.12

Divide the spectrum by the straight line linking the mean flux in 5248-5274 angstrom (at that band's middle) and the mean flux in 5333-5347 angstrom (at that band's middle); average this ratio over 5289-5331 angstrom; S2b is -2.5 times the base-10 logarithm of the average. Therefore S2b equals -0.04 mag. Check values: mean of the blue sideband 0.516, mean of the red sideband 0.543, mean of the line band 0.554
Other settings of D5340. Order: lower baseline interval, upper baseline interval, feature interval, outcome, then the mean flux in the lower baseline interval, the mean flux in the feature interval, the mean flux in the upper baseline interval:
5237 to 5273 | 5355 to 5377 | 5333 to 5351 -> 0.40 angstrom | 0.529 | 0.543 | 0.562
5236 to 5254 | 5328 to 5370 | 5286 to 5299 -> -0.27 angstrom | 0.554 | 0.563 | 0.549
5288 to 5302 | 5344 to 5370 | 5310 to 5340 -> 0.46 angstrom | 0.555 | 0.549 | 0.56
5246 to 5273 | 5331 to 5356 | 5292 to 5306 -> -0.48 angstrom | 0.519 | 0.55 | 0.546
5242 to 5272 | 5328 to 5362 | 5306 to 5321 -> -1.14 angstrom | 0.524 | 0.58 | 0.548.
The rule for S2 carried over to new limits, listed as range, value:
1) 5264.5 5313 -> 0.591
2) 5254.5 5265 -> 0.574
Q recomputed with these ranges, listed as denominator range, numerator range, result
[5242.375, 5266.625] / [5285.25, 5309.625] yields 1.04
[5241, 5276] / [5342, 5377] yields 1.06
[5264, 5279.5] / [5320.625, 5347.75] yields 1.06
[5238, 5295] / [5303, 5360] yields 1.03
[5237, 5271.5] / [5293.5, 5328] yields 1.05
